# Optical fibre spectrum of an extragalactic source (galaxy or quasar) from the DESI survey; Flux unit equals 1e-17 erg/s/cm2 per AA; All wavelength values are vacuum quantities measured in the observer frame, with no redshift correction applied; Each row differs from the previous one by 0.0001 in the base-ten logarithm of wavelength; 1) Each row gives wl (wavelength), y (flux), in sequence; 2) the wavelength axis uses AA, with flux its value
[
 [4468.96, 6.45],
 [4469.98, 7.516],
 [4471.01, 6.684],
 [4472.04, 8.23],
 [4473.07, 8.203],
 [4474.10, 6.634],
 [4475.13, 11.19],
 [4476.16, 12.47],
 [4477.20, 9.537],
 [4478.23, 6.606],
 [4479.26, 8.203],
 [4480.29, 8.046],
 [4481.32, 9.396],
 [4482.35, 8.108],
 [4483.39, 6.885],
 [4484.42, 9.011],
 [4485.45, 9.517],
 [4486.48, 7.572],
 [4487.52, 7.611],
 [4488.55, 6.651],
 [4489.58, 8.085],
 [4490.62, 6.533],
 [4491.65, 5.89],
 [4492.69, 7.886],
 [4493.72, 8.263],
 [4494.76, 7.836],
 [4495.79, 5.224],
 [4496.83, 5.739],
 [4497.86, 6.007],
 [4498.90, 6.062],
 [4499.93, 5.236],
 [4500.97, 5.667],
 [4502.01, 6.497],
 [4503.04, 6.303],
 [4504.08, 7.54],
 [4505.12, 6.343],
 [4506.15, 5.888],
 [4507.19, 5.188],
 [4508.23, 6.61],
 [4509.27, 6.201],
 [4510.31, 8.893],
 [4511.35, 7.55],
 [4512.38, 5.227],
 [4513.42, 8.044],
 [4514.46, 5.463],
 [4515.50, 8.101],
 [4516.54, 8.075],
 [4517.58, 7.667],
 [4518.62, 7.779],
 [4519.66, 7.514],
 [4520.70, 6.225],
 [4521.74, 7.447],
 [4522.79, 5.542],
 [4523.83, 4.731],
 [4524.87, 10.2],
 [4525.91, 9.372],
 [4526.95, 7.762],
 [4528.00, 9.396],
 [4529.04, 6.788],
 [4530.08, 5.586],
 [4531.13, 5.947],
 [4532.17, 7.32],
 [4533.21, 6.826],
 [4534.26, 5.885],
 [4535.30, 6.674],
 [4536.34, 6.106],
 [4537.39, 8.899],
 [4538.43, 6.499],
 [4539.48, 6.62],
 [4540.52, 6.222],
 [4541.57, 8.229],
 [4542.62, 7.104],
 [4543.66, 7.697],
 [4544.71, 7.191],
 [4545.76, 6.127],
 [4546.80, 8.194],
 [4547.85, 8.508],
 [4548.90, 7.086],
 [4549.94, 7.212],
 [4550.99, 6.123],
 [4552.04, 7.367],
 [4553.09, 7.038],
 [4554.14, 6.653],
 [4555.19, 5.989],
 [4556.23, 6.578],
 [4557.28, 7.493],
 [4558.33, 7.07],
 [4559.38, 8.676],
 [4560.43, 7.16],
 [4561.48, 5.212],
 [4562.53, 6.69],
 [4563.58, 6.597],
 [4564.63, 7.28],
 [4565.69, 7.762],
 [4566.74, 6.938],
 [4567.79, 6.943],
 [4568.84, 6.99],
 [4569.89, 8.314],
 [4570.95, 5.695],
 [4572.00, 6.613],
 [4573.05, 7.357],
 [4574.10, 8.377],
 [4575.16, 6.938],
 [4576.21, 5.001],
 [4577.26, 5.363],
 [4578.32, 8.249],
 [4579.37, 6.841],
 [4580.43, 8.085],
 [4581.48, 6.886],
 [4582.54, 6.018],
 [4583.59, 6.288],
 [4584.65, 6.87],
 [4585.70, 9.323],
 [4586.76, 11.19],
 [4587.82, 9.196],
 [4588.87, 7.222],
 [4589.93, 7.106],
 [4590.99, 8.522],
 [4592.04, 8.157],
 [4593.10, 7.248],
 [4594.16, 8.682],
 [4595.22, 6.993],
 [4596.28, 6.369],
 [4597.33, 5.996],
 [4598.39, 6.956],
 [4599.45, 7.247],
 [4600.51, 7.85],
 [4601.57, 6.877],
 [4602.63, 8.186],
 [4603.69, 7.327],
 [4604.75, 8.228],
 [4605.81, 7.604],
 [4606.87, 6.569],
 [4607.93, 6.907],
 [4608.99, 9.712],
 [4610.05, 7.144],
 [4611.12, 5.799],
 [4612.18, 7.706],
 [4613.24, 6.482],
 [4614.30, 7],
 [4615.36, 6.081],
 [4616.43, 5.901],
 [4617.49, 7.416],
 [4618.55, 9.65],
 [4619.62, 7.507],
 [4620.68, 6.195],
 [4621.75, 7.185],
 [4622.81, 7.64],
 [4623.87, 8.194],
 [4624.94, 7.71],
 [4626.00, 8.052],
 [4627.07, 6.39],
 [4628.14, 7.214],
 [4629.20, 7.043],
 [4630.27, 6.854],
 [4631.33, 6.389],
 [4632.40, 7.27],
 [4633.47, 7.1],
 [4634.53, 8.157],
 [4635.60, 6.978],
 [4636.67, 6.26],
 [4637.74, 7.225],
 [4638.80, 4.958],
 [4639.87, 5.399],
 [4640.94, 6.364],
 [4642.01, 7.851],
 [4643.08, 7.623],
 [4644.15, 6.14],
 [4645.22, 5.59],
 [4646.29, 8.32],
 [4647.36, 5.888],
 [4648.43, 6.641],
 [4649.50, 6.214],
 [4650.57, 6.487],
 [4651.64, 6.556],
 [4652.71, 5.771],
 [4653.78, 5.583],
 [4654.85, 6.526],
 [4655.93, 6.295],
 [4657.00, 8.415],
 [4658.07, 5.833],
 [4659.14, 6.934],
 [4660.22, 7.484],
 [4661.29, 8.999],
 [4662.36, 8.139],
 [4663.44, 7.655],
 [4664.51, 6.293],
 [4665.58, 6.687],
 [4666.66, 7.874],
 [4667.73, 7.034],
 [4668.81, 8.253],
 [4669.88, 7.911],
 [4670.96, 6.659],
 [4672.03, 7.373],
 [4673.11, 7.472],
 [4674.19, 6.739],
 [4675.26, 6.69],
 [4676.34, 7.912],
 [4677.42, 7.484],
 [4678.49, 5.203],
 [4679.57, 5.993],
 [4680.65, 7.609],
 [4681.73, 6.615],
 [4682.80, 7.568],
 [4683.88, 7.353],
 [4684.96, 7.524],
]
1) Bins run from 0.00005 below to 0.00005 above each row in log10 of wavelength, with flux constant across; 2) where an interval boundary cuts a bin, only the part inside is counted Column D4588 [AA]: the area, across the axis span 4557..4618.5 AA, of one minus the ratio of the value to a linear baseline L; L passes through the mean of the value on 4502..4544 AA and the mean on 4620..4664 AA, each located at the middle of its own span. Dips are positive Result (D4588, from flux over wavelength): -2.7 AA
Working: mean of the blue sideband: 7.03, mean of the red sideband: 6.92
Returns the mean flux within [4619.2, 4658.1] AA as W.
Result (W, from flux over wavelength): 6.82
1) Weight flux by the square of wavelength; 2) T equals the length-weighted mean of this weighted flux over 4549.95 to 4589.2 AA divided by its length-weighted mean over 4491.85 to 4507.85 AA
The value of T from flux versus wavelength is 1.16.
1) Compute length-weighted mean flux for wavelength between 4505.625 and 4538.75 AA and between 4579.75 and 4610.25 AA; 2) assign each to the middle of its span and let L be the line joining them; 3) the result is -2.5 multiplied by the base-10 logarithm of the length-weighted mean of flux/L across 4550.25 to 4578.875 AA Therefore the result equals 0.07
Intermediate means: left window 7.05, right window 7.61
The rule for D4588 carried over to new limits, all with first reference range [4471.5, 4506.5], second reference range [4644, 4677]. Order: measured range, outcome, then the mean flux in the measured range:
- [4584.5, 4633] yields -2.1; 7.46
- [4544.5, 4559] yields 0.5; 7.06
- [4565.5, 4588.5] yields -0.3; 7.32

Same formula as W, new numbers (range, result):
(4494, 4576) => 6.94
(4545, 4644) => 7.19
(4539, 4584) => 7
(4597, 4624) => 7.28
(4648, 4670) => 7.02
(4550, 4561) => 7.02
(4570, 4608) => 7.36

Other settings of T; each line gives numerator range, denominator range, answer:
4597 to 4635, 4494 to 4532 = 1.11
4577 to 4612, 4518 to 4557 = 1.08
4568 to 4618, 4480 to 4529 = 1.06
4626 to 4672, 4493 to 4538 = 1.06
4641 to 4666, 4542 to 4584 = 1.02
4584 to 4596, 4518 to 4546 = 1.18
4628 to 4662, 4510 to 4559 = 0.99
